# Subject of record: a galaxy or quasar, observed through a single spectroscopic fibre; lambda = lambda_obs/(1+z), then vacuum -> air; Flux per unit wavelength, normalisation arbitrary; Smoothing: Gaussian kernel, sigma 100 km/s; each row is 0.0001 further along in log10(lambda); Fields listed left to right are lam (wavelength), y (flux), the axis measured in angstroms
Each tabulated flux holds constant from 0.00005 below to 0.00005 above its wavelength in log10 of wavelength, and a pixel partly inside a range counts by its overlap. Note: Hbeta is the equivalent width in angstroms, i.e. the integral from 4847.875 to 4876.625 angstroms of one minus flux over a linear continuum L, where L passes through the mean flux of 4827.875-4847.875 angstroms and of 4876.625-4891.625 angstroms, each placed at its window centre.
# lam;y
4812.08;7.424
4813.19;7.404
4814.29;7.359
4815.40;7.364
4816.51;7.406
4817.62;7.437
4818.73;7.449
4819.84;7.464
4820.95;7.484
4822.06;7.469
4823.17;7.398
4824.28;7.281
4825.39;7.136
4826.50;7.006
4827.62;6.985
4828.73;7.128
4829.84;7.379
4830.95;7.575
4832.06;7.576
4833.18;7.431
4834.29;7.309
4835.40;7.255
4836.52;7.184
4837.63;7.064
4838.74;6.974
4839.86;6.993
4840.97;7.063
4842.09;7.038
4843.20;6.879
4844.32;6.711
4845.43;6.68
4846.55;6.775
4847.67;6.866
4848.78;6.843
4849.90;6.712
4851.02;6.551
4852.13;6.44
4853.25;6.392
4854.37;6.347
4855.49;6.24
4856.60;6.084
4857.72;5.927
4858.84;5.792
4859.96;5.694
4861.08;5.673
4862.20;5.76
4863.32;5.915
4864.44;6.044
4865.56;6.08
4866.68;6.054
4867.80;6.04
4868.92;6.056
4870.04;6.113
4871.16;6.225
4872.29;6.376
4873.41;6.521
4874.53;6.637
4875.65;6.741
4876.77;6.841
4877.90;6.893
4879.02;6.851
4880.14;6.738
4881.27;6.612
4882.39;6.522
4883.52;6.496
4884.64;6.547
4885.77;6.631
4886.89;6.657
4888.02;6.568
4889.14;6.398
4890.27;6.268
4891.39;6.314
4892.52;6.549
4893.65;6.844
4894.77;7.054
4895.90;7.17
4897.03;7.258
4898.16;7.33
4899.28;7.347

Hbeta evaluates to 2.6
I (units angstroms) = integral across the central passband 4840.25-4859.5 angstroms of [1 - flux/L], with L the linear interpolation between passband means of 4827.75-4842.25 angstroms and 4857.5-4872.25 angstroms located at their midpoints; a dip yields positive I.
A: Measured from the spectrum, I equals 0.16 angstroms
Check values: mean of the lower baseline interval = 7.23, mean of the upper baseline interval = 5.96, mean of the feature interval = 6.55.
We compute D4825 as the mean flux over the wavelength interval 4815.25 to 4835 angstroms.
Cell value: 7.35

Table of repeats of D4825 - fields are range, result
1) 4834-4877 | 6.48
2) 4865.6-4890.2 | 6.49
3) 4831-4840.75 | 7.24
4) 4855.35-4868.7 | 5.94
